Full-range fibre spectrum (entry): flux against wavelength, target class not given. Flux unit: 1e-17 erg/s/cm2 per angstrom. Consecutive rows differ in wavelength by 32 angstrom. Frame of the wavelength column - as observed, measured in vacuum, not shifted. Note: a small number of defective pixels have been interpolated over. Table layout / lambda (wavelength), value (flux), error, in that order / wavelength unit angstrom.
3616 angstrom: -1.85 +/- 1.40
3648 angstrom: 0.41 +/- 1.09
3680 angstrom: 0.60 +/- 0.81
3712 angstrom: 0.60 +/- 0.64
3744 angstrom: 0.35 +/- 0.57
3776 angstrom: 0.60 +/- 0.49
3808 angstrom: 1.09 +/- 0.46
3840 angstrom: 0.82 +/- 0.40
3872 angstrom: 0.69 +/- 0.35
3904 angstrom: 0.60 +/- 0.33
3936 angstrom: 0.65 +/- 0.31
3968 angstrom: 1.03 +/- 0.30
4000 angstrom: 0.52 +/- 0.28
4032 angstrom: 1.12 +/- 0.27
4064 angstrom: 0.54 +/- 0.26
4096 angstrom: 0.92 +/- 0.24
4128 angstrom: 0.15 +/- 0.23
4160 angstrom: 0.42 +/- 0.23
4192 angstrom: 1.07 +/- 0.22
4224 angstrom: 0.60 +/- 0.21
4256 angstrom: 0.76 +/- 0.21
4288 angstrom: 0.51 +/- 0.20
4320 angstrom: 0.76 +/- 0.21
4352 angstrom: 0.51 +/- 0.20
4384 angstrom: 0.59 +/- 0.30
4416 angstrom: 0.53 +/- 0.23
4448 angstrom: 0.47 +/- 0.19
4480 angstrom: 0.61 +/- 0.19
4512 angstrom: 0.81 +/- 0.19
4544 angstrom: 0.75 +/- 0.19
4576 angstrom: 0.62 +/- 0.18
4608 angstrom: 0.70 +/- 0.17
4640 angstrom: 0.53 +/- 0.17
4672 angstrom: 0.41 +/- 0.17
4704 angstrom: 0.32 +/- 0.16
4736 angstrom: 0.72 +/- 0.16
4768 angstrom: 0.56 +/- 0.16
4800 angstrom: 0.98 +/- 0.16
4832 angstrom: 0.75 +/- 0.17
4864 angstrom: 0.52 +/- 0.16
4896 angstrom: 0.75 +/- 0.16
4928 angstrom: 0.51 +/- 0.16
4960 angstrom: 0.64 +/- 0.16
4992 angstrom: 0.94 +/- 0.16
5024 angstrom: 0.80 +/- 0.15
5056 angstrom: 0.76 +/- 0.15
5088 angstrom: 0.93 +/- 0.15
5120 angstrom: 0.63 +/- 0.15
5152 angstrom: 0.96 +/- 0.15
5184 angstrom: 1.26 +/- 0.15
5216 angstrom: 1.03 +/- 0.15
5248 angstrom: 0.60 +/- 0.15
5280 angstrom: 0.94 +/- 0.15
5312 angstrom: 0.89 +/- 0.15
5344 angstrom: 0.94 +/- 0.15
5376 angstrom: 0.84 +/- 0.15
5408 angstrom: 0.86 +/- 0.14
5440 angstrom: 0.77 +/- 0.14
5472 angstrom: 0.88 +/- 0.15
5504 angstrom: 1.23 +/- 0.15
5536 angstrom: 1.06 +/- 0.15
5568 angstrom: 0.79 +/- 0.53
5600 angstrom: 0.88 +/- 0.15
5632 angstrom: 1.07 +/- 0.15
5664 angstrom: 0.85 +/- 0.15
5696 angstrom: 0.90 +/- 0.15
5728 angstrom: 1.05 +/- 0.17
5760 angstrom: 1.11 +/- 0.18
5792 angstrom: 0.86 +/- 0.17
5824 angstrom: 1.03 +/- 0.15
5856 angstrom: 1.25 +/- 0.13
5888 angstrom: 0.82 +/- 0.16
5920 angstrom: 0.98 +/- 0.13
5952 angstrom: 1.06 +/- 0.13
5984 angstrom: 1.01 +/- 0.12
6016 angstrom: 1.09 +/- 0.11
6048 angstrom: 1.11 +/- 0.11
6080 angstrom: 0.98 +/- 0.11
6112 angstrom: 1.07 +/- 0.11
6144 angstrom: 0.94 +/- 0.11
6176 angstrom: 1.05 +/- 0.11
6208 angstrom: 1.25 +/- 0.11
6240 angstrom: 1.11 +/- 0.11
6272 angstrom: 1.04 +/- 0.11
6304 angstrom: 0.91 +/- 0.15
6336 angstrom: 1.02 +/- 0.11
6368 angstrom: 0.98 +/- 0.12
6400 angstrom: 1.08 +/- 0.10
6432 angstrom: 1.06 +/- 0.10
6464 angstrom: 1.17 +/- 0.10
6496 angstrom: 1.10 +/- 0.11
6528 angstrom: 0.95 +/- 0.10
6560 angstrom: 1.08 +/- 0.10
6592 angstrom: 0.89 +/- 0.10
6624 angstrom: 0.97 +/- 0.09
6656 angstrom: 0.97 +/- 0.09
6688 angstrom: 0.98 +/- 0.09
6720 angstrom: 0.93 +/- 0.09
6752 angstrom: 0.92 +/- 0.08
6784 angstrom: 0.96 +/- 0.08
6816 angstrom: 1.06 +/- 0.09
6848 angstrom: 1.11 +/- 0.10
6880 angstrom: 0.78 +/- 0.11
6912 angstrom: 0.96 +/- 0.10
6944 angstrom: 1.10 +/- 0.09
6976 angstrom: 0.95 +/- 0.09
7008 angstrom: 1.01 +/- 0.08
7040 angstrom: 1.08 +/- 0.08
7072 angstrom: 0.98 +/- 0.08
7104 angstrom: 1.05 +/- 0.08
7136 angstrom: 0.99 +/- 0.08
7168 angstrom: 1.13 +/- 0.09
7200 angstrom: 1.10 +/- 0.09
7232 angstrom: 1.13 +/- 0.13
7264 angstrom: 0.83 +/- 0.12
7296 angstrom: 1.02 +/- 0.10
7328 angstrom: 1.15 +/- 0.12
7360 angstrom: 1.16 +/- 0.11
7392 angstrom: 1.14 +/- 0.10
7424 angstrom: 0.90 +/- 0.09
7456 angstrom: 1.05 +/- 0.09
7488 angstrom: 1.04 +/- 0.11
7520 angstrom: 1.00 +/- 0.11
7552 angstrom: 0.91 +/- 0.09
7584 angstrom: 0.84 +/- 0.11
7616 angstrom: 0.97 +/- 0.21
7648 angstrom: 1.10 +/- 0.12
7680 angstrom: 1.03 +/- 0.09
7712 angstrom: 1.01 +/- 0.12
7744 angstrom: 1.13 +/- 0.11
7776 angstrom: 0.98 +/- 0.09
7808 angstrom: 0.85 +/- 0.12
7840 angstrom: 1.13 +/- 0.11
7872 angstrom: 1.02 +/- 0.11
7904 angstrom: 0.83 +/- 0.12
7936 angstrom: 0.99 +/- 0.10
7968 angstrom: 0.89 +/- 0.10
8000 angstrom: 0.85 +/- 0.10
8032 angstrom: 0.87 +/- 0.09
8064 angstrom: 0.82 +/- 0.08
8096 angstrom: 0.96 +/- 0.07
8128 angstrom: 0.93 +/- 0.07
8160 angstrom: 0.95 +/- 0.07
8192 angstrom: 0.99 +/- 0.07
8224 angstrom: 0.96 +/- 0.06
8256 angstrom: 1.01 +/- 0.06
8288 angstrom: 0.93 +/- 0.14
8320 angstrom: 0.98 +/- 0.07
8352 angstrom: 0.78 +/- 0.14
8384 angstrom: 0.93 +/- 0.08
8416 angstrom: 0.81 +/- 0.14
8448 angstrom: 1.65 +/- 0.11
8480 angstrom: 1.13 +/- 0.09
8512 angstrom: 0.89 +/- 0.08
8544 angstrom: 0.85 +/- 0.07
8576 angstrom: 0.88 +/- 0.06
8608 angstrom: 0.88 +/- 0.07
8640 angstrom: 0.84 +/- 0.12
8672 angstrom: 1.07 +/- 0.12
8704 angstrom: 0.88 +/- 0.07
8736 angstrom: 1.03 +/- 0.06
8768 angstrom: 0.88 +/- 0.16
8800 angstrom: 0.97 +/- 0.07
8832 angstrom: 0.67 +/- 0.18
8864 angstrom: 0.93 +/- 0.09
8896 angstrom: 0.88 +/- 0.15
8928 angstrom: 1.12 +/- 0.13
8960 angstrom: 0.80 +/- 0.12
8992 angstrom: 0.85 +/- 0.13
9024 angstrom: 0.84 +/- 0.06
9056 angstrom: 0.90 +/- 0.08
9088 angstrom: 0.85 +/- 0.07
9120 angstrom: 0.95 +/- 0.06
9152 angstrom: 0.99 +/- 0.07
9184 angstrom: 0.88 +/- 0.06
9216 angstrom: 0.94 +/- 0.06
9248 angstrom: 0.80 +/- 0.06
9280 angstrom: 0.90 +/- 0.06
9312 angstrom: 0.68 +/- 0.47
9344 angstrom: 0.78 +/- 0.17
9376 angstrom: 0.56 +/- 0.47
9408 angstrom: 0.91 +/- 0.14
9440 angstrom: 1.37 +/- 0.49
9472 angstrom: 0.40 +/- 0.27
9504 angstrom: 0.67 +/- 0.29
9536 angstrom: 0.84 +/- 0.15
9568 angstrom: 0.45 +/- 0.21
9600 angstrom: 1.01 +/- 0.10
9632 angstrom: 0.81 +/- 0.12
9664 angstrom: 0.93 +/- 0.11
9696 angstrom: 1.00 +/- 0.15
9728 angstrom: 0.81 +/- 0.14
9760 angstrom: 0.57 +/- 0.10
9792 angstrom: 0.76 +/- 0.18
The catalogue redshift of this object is 0.289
